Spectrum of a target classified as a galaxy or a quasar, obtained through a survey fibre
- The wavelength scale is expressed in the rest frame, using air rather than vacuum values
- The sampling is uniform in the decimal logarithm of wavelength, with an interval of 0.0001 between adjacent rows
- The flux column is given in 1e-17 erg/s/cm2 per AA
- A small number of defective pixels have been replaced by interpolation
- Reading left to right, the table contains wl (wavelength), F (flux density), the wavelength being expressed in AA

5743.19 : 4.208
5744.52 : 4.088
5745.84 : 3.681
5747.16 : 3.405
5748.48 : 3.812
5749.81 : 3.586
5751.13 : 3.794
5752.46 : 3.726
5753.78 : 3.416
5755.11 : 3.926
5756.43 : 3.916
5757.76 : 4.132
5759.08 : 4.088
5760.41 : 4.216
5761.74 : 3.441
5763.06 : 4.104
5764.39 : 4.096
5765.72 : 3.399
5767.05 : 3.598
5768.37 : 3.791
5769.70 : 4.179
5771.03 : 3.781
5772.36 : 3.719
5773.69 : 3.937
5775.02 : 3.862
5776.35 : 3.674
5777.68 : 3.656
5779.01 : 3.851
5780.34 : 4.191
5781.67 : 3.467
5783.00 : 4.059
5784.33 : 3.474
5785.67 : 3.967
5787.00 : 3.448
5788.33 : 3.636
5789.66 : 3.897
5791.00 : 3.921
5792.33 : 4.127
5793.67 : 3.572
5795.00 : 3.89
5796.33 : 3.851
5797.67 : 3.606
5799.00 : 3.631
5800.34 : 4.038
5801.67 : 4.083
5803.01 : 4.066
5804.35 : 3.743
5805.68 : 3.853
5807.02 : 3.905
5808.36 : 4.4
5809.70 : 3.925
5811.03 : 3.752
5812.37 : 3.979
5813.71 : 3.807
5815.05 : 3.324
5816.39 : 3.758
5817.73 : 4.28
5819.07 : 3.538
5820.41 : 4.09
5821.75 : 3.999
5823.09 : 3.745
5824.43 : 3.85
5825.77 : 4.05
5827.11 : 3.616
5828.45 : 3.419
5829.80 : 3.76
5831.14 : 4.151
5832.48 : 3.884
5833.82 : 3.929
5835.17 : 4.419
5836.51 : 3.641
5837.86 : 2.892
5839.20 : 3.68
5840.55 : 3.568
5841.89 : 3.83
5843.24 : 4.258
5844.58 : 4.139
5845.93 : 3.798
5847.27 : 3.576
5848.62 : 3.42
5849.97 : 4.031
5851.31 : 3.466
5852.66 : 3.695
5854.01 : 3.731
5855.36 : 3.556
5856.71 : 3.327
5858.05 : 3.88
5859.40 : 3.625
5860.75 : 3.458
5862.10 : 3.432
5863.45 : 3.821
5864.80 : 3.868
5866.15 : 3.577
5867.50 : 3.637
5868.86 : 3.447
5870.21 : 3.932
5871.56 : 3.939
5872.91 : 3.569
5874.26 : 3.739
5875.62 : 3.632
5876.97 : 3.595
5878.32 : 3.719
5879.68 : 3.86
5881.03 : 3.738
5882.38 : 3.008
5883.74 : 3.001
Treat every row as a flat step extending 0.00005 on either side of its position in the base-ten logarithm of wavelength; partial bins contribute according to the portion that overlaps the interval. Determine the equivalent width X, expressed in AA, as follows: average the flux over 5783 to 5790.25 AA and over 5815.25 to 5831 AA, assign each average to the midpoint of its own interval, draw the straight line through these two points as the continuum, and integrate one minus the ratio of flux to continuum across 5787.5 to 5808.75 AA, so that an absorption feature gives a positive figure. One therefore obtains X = -0.72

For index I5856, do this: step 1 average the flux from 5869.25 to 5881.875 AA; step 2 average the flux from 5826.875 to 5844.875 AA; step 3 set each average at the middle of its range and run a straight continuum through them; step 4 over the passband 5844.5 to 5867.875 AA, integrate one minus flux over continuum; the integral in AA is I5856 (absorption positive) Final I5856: 0.7 AA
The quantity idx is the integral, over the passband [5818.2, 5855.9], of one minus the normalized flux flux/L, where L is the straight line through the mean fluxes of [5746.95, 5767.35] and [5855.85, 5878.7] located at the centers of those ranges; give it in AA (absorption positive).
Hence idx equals -0.8 AA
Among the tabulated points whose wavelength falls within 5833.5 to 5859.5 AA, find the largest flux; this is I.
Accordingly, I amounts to 4.419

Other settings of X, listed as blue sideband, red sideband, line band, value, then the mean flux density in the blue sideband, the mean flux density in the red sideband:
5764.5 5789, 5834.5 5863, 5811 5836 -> -1.0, 3.77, 3.69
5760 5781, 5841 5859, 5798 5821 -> -0.6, 3.84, 3.74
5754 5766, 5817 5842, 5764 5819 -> 0.6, 3.92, 3.81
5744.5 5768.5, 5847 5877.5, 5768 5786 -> -0.3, 3.79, 3.65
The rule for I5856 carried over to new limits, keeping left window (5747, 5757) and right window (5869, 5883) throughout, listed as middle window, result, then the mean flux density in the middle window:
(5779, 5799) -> -0.5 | 3.79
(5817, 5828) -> -0.6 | 3.89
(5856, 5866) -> 0.1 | 3.63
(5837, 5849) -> 0.0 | 3.69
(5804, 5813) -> -0.6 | 3.95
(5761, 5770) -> -0.2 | 3.79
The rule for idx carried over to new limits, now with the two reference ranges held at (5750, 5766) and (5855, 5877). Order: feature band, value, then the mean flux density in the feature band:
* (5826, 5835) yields -0.3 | 3.84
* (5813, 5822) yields -0.2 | 3.82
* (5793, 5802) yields 0.0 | 3.8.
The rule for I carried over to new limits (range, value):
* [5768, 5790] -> 4.191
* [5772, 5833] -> 4.4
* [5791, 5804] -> 4.127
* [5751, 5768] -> 4.216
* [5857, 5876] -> 3.939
